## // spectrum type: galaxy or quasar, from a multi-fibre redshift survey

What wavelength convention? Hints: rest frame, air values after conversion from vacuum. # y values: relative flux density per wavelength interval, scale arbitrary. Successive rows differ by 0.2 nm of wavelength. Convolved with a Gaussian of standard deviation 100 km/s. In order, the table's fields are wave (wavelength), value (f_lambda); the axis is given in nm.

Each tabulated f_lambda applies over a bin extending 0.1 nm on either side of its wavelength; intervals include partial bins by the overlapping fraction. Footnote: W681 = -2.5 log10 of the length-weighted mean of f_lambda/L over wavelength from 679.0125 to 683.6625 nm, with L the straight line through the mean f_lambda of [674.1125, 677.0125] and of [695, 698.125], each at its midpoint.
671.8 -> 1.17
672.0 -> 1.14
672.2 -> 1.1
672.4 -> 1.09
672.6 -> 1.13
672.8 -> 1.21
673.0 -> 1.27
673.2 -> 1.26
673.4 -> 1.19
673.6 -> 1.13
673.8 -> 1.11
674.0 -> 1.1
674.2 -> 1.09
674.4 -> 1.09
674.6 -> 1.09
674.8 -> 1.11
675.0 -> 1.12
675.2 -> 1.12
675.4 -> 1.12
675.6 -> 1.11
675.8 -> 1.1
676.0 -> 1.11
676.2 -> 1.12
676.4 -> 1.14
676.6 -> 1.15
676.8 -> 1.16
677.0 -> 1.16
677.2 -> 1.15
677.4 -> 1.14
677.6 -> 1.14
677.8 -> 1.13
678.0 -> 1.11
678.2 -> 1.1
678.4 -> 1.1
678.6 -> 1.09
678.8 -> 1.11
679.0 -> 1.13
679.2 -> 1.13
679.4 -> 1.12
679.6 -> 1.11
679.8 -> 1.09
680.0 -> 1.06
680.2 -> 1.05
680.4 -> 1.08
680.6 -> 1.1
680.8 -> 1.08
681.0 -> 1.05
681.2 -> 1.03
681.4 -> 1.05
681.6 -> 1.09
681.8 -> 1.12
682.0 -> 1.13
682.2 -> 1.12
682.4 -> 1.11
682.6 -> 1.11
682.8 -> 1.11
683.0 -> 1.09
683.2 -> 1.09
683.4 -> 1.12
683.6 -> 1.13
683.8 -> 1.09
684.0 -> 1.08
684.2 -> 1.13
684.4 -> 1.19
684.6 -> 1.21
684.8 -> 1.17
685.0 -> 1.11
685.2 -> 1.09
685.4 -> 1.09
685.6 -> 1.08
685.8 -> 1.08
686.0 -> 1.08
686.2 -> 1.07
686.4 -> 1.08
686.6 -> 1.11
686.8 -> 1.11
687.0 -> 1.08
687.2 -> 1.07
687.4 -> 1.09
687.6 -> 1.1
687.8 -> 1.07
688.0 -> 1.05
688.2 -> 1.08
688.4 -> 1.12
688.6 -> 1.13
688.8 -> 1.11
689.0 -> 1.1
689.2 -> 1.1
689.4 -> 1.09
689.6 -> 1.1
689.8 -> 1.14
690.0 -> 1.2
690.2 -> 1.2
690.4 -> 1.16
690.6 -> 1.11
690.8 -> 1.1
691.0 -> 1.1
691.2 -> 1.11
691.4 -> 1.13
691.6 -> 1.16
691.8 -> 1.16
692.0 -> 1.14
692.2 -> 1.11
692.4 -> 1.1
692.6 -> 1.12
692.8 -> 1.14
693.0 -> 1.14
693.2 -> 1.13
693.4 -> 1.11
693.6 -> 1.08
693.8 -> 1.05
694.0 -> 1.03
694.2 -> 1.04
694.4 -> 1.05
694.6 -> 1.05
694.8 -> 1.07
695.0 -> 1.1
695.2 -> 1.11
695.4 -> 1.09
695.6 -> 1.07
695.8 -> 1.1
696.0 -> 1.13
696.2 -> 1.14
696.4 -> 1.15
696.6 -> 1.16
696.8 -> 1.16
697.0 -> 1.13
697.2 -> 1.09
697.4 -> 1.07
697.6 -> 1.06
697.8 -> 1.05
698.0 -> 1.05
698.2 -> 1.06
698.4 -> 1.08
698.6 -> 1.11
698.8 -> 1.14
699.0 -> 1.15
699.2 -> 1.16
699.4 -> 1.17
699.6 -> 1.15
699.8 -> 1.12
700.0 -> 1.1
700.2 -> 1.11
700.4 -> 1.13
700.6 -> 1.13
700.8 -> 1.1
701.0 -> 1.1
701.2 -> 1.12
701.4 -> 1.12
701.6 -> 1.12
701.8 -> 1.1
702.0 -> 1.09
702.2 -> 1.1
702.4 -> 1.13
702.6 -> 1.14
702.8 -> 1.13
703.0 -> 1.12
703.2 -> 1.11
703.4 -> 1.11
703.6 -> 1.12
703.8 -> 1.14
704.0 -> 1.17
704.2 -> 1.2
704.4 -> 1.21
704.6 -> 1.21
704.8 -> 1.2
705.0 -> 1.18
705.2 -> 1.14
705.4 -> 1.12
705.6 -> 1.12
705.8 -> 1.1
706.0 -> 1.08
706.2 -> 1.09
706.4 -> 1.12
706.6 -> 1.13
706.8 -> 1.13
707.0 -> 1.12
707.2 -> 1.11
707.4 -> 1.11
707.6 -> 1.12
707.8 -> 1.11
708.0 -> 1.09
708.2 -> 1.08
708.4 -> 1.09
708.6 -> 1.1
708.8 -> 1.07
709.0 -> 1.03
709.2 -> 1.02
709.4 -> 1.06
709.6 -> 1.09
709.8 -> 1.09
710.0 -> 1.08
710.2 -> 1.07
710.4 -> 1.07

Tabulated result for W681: 0.02 mag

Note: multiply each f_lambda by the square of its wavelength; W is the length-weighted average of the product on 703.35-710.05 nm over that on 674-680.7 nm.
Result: 1.09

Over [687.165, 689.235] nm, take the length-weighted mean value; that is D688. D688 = 1.09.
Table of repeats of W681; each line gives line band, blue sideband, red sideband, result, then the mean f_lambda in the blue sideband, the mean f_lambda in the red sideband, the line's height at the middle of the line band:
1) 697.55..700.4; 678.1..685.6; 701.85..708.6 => 0.01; 1.1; 1.13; 1.12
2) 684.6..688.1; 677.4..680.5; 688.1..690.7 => 0.03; 1.1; 1.13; 1.12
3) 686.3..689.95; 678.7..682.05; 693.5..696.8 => -0.01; 1.09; 1.09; 1.09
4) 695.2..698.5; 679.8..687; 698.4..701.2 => 0.02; 1.1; 1.13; 1.12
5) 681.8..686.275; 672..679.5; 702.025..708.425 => 0.02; 1.13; 1.13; 1.13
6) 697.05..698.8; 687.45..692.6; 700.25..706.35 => 0.05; 1.12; 1.13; 1.13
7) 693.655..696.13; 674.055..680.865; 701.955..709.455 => 0.04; 1.11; 1.12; 1.12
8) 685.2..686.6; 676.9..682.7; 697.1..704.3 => 0.02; 1.1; 1.12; 1.11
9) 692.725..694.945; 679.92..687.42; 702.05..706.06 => 0.04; 1.1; 1.14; 1.12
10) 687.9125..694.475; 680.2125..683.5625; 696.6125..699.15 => -0.02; 1.09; 1.1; 1.1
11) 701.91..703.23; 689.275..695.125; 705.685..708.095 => -0.01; 1.11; 1.11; 1.11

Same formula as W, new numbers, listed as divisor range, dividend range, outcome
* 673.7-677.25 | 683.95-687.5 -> 1.02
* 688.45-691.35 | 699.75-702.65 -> 1.02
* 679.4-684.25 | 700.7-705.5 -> 1.11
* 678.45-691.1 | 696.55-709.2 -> 1.07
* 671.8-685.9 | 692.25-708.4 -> 1.06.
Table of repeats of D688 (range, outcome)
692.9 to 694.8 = 1.08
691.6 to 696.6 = 1.1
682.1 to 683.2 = 1.11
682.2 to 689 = 1.1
